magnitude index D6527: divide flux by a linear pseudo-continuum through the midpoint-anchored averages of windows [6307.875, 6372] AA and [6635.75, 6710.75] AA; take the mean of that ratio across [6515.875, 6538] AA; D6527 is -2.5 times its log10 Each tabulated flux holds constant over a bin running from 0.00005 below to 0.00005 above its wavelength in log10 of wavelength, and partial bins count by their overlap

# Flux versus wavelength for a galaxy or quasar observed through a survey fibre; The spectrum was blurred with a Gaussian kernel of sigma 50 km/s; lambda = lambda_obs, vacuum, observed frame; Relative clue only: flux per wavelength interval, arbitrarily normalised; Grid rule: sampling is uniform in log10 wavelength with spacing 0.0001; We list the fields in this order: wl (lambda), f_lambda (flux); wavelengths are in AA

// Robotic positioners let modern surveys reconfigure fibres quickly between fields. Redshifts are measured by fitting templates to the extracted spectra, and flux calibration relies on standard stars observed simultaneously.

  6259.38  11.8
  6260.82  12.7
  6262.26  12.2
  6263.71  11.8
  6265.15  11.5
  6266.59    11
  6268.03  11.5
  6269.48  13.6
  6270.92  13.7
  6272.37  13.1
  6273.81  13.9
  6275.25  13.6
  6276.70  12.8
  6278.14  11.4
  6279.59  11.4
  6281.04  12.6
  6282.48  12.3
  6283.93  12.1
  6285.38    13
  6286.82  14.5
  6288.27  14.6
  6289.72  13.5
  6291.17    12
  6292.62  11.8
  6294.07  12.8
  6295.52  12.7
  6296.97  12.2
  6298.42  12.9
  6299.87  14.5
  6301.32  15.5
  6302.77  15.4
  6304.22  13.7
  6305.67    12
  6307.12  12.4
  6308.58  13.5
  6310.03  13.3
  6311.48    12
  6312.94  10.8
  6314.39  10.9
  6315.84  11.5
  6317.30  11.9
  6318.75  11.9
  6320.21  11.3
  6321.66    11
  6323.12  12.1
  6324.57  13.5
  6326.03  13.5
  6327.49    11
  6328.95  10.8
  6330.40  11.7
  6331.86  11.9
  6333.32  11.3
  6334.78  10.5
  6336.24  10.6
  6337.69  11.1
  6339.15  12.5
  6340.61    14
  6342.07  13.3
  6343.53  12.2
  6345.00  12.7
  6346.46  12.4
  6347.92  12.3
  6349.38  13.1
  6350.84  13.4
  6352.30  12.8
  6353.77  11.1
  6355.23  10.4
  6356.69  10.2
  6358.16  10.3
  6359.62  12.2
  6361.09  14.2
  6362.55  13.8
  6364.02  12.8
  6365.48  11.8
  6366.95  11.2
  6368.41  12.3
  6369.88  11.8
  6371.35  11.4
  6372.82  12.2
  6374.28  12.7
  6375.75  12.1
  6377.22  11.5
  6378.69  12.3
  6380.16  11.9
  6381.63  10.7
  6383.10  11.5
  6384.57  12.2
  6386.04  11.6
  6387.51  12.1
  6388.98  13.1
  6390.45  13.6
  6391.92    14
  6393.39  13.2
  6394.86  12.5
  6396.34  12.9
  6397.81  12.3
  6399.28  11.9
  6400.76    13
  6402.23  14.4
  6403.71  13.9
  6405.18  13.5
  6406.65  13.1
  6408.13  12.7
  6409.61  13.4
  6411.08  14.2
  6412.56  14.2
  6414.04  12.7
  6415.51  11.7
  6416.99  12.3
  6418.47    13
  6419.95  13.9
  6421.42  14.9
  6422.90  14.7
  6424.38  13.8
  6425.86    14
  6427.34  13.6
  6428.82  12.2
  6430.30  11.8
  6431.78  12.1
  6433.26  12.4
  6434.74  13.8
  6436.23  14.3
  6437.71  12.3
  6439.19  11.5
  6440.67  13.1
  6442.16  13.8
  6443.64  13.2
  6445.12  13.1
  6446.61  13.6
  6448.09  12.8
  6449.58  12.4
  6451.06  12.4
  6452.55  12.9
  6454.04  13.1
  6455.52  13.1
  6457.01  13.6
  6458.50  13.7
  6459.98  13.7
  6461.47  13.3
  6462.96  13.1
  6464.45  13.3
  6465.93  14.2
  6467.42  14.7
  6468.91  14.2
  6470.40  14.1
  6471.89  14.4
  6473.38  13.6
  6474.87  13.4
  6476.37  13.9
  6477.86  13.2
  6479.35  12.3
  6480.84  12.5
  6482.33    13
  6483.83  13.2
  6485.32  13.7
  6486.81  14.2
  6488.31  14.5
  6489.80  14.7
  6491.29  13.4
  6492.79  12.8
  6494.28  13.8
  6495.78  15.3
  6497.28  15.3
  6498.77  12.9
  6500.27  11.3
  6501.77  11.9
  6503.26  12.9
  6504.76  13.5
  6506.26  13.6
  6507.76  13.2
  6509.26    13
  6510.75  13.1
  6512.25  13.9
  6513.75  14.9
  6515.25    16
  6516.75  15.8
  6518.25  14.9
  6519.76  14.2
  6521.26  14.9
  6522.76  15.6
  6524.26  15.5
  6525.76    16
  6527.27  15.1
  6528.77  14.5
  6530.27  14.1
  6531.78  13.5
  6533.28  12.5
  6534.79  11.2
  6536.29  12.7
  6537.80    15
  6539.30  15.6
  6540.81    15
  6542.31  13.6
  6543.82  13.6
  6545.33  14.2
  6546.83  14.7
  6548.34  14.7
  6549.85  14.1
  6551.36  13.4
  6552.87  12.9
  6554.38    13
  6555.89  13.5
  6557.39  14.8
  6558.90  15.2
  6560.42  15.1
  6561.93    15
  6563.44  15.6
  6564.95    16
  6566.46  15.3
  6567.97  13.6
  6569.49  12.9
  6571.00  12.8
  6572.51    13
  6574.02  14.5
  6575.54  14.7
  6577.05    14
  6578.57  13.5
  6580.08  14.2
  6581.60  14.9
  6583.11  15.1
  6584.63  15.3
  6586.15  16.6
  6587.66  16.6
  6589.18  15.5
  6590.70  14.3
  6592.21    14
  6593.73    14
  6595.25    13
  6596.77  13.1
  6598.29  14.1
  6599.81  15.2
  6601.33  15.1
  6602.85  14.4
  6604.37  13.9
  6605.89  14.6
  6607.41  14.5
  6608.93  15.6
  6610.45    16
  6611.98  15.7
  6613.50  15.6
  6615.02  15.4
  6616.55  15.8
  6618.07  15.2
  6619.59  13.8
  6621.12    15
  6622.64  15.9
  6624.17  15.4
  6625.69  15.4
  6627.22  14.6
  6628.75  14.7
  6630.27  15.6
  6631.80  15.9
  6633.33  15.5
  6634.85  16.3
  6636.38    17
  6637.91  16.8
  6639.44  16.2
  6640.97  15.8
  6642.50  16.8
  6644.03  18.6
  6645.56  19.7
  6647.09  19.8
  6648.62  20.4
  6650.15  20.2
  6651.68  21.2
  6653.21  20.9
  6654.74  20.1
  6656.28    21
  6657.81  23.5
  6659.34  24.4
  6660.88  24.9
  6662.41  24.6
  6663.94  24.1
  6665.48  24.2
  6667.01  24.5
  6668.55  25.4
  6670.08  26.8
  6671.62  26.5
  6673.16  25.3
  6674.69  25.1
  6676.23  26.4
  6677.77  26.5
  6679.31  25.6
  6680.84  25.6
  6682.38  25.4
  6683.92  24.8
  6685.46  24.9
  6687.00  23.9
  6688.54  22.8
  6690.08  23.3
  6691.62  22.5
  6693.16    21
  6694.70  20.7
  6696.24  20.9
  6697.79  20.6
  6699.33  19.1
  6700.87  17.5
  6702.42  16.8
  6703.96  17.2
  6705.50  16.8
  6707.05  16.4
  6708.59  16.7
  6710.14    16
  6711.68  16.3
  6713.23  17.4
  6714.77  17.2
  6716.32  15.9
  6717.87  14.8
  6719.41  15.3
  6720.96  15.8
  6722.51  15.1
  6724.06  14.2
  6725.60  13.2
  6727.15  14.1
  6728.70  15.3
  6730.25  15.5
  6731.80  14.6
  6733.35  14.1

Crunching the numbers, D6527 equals 0.21 mag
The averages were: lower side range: 12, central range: 14.4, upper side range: 21.6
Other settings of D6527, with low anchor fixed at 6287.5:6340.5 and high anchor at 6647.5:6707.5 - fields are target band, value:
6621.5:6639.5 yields 0.33 mag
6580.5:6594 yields 0.30 mag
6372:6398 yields 0.16 mag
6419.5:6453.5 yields 0.20 mag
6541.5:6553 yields 0.33 mag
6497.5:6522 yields 0.28 mag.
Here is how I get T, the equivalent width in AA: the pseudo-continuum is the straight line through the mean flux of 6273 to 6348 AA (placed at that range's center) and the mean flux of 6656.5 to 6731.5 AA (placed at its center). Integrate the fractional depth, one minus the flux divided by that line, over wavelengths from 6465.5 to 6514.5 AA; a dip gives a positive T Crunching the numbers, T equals 8.1 AA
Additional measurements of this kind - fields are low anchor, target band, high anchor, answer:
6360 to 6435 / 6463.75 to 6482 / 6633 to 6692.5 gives 2.18 AA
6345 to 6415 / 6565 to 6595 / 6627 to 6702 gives 6.86 AA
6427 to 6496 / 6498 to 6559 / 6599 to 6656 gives 2.57 AA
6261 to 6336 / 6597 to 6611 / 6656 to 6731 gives 3.02 AA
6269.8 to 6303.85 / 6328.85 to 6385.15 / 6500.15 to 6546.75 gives 6.02 AA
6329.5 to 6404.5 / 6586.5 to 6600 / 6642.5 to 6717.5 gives 3.22 AA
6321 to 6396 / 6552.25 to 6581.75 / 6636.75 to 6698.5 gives 7.57 AA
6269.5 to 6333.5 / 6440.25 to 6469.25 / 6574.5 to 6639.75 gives 1.02 AA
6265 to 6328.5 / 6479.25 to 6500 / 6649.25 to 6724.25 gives 3.93 AA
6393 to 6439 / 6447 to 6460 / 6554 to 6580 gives 0.37 AA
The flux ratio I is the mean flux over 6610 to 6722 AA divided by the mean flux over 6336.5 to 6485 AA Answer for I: 1.5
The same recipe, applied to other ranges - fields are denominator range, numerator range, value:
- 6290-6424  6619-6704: 1.66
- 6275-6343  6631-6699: 1.76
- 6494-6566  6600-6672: 1.29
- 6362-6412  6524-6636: 1.16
